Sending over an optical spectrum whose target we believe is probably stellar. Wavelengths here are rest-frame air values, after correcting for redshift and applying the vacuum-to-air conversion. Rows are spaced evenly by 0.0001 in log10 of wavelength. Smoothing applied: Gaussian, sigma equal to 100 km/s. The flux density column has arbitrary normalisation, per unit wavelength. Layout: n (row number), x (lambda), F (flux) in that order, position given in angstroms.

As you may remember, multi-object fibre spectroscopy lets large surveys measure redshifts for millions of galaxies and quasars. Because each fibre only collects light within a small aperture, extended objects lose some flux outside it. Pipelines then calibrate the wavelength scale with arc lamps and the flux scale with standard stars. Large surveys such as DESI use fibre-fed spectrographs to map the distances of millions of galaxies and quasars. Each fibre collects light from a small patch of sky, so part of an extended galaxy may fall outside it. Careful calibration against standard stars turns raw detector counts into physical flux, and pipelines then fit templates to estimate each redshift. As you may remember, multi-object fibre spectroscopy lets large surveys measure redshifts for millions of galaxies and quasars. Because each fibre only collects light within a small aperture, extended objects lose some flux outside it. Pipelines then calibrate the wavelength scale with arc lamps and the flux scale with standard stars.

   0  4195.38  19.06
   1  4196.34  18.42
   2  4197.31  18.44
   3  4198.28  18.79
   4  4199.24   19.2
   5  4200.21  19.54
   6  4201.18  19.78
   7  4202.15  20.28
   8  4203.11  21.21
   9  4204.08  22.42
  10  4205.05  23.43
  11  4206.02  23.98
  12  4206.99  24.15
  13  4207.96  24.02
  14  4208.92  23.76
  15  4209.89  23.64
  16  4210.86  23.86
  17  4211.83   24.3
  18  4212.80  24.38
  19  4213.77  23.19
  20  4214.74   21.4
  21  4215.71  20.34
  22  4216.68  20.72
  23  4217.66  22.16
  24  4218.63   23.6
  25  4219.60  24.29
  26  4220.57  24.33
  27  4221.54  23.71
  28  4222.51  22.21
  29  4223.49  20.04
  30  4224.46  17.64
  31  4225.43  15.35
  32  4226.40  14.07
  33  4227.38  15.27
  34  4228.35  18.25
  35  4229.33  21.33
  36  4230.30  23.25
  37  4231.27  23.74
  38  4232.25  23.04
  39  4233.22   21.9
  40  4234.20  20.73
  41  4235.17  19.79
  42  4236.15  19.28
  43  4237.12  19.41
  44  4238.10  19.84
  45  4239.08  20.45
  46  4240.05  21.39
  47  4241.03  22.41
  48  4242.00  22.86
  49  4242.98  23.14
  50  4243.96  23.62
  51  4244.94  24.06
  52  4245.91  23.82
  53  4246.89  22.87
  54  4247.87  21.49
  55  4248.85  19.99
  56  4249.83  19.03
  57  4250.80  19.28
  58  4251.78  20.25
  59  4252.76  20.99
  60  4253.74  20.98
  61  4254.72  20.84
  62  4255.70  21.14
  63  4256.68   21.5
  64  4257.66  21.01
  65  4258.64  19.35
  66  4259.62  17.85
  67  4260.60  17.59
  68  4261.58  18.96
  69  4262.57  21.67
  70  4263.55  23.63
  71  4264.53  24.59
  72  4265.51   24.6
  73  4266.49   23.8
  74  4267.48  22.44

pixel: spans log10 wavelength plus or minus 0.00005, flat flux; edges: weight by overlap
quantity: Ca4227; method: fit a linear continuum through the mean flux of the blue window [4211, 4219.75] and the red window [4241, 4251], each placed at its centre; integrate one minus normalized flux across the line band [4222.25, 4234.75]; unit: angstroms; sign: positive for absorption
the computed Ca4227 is 1.5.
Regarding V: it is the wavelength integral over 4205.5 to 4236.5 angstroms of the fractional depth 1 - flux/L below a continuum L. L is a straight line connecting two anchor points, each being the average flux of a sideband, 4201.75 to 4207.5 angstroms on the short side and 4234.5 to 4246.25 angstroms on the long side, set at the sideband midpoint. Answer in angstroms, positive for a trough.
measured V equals 0.8 angstroms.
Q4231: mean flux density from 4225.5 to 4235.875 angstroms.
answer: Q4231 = 19.9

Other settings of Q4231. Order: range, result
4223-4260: 20.6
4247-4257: 20.6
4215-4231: 20.5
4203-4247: 21.8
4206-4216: 23.4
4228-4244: 21.4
